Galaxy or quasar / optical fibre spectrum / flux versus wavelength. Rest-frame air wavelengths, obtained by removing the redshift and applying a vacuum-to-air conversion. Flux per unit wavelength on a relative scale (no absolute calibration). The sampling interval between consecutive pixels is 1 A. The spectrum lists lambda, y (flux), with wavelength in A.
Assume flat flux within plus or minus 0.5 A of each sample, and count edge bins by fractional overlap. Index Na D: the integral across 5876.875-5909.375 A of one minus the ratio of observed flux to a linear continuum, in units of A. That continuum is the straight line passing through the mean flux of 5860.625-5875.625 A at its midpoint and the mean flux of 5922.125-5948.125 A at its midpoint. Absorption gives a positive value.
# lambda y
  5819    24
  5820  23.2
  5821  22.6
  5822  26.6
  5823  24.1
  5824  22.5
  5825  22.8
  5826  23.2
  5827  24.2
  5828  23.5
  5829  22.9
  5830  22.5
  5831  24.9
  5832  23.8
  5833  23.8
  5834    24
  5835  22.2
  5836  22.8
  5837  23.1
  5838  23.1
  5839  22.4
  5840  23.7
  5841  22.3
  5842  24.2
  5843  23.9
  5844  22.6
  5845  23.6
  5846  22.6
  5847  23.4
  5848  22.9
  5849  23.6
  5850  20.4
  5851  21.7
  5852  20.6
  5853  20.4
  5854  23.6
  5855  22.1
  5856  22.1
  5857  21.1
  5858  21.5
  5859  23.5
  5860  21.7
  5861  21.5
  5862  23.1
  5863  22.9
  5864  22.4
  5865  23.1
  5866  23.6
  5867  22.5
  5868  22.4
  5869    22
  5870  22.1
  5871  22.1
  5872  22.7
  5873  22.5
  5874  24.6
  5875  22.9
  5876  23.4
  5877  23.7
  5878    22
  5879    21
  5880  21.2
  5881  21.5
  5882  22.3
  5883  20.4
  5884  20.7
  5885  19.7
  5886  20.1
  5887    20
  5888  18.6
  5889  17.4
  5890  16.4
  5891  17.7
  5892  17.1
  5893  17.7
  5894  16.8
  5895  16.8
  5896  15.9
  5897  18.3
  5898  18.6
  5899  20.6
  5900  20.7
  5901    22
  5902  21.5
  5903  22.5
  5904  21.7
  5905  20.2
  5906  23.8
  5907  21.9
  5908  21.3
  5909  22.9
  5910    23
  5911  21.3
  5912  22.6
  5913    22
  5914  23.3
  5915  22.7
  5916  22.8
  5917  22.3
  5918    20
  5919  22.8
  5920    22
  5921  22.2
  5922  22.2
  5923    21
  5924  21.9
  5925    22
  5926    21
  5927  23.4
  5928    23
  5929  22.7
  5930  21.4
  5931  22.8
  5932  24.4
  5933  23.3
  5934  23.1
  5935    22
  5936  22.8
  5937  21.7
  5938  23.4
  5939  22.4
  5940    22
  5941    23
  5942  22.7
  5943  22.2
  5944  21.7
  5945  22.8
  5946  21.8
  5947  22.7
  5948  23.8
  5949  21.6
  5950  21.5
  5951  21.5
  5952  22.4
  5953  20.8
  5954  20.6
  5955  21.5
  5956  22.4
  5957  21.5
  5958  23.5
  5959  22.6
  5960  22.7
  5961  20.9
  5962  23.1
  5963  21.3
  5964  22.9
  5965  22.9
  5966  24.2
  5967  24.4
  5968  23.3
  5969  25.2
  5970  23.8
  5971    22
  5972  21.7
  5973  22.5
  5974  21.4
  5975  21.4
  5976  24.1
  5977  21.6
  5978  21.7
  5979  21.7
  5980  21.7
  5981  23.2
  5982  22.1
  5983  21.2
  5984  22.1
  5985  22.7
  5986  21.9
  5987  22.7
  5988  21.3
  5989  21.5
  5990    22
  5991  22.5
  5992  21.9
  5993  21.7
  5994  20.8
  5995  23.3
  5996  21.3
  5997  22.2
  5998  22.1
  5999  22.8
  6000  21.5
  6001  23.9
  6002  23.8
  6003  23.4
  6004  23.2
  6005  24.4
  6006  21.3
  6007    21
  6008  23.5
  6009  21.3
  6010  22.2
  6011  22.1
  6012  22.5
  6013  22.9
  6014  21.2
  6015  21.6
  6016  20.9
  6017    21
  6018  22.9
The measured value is 3.71 A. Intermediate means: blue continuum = 22.7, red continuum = 22.5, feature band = 20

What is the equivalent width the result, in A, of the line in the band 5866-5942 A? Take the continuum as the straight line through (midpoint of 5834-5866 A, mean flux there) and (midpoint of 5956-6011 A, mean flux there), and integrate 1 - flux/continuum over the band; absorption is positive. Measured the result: 3.6 A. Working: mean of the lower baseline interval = 22.6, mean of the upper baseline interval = 22.4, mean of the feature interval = 21.4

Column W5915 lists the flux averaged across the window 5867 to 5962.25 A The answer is 21.6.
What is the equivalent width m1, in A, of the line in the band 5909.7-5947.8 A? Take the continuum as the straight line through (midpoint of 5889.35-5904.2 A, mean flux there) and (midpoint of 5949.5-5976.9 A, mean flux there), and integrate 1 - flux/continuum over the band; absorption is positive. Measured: -3.3 A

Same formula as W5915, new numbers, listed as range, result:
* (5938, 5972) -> 22.5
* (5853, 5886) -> 22.2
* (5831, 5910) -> 21.6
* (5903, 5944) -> 22.3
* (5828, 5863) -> 22.7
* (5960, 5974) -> 22.9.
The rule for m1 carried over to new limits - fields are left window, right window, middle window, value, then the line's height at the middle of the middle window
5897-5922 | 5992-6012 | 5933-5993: -0.5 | 22.1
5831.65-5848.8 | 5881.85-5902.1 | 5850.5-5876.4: -1.4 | 21.3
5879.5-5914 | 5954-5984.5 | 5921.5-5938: -0.9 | 21.2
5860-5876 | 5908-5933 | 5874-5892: 1.6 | 22.6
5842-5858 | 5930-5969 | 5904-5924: 0.3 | 22.4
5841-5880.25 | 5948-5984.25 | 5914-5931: 0.2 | 22.4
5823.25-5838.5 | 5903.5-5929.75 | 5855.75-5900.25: 3.6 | 22.7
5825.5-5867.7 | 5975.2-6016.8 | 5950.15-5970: -0.2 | 22.3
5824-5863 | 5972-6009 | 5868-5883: 0.2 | 22.7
